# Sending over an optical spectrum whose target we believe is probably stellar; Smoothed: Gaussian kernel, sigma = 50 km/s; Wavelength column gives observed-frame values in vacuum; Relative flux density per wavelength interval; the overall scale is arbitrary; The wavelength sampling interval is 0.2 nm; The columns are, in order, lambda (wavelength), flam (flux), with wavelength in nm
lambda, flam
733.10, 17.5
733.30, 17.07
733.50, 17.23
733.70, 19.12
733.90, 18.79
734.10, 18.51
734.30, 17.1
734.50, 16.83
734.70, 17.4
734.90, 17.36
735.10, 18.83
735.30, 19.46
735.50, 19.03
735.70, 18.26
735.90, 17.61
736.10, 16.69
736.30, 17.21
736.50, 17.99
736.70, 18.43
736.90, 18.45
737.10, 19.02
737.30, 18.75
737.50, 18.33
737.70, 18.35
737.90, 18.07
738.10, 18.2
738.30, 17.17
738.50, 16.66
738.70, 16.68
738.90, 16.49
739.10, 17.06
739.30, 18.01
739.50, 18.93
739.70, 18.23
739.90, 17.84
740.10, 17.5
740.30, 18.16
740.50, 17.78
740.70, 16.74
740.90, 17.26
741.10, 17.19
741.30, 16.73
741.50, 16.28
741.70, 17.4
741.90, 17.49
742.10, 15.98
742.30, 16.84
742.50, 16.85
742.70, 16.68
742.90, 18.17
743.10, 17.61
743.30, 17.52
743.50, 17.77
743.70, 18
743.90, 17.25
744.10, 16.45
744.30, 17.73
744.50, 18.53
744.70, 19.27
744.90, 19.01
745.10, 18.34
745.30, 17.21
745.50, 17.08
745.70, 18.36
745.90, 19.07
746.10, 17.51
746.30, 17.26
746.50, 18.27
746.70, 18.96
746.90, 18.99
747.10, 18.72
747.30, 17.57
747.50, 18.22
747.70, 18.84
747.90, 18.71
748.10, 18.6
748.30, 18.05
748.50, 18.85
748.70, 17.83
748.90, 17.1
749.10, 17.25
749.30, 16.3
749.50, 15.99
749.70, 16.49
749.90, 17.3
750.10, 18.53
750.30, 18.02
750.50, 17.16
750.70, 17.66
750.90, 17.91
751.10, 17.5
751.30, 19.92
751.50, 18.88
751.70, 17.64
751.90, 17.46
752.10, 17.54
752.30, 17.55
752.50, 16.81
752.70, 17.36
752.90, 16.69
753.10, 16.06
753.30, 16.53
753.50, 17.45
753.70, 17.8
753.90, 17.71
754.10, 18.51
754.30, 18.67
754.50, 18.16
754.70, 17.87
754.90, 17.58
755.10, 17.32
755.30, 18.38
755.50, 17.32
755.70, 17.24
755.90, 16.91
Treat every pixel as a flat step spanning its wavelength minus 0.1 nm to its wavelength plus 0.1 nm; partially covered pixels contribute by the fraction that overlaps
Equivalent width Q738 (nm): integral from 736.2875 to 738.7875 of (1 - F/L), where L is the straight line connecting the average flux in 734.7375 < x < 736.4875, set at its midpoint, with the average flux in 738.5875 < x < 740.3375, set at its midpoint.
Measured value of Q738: -0.021 nm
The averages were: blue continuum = 18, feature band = 18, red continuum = 17.6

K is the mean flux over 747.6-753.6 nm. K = 17.6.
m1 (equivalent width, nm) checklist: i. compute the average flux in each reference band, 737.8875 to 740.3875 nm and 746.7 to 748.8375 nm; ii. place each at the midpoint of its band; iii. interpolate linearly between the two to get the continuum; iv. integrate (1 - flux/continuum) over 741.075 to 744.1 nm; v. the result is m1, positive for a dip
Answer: 0.13 nm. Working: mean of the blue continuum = 17.6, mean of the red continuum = 18.4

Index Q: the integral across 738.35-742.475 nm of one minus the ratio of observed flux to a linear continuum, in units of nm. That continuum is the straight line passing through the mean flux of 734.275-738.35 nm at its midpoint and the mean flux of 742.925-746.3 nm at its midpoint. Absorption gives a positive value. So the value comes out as 0.17 nm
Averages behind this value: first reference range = 18.1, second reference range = 17.9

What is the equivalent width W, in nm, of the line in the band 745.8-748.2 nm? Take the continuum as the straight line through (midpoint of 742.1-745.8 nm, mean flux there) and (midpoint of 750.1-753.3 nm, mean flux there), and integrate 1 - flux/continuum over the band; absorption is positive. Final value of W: -0.103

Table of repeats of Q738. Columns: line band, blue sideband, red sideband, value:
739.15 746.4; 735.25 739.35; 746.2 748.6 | 0.23 nm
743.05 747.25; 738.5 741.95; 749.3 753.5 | -0.16 nm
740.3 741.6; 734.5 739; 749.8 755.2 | 0.06 nm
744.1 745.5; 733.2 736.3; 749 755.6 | -0.03 nm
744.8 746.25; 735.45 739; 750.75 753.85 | -0.03 nm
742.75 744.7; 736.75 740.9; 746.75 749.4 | 0.03 nm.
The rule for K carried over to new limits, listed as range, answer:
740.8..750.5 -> 17.7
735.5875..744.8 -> 17.6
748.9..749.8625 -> 16.6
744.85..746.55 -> 18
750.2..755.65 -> 17.7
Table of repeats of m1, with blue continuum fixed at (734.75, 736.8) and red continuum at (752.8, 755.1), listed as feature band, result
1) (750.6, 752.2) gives -0.041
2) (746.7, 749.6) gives -0.042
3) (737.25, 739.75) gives 0.036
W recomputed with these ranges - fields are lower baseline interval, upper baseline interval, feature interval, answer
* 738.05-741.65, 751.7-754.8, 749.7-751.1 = -0.016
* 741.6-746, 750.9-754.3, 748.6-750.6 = 0.050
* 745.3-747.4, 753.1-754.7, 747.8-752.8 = 0.062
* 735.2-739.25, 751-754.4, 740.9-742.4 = 0.080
